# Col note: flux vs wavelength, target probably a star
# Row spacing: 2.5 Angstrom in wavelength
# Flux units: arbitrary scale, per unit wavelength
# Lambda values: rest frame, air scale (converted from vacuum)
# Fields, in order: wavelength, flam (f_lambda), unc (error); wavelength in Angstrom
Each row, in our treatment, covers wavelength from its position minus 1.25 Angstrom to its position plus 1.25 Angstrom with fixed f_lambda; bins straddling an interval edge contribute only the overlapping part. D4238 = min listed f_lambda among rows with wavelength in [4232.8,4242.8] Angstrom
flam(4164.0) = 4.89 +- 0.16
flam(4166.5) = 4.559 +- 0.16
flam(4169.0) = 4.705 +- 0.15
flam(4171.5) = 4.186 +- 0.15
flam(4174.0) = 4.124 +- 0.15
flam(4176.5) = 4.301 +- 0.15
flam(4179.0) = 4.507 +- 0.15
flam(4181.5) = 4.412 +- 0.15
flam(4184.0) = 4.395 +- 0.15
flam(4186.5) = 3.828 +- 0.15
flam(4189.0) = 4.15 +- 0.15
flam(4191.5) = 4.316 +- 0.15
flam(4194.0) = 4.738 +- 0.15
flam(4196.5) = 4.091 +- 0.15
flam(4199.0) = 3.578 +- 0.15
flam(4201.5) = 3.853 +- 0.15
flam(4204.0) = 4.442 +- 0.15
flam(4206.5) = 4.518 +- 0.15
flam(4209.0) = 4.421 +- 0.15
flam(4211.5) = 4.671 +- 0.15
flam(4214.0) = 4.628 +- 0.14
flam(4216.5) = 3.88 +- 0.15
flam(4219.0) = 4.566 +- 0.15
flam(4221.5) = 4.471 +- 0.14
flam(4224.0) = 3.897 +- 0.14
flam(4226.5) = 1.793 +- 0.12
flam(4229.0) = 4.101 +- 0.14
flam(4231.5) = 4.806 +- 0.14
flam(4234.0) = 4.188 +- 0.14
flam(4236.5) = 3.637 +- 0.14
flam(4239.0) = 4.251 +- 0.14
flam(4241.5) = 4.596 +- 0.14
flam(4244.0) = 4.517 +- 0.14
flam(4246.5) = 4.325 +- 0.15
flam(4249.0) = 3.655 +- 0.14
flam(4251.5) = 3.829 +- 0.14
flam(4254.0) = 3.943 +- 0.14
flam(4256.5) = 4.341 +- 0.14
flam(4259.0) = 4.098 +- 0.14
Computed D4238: 3.637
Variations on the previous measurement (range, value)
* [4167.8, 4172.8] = 4.186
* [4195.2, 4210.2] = 3.578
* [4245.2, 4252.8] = 3.655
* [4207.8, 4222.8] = 3.88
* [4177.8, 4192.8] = 3.828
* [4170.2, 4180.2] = 4.124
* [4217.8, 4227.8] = 1.793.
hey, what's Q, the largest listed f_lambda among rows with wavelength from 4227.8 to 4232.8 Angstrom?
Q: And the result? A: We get 4.806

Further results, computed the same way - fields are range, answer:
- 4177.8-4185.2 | 4.507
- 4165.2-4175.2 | 4.705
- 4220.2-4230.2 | 4.471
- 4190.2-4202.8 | 4.738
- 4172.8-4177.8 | 4.301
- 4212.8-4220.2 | 4.628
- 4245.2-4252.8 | 4.325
